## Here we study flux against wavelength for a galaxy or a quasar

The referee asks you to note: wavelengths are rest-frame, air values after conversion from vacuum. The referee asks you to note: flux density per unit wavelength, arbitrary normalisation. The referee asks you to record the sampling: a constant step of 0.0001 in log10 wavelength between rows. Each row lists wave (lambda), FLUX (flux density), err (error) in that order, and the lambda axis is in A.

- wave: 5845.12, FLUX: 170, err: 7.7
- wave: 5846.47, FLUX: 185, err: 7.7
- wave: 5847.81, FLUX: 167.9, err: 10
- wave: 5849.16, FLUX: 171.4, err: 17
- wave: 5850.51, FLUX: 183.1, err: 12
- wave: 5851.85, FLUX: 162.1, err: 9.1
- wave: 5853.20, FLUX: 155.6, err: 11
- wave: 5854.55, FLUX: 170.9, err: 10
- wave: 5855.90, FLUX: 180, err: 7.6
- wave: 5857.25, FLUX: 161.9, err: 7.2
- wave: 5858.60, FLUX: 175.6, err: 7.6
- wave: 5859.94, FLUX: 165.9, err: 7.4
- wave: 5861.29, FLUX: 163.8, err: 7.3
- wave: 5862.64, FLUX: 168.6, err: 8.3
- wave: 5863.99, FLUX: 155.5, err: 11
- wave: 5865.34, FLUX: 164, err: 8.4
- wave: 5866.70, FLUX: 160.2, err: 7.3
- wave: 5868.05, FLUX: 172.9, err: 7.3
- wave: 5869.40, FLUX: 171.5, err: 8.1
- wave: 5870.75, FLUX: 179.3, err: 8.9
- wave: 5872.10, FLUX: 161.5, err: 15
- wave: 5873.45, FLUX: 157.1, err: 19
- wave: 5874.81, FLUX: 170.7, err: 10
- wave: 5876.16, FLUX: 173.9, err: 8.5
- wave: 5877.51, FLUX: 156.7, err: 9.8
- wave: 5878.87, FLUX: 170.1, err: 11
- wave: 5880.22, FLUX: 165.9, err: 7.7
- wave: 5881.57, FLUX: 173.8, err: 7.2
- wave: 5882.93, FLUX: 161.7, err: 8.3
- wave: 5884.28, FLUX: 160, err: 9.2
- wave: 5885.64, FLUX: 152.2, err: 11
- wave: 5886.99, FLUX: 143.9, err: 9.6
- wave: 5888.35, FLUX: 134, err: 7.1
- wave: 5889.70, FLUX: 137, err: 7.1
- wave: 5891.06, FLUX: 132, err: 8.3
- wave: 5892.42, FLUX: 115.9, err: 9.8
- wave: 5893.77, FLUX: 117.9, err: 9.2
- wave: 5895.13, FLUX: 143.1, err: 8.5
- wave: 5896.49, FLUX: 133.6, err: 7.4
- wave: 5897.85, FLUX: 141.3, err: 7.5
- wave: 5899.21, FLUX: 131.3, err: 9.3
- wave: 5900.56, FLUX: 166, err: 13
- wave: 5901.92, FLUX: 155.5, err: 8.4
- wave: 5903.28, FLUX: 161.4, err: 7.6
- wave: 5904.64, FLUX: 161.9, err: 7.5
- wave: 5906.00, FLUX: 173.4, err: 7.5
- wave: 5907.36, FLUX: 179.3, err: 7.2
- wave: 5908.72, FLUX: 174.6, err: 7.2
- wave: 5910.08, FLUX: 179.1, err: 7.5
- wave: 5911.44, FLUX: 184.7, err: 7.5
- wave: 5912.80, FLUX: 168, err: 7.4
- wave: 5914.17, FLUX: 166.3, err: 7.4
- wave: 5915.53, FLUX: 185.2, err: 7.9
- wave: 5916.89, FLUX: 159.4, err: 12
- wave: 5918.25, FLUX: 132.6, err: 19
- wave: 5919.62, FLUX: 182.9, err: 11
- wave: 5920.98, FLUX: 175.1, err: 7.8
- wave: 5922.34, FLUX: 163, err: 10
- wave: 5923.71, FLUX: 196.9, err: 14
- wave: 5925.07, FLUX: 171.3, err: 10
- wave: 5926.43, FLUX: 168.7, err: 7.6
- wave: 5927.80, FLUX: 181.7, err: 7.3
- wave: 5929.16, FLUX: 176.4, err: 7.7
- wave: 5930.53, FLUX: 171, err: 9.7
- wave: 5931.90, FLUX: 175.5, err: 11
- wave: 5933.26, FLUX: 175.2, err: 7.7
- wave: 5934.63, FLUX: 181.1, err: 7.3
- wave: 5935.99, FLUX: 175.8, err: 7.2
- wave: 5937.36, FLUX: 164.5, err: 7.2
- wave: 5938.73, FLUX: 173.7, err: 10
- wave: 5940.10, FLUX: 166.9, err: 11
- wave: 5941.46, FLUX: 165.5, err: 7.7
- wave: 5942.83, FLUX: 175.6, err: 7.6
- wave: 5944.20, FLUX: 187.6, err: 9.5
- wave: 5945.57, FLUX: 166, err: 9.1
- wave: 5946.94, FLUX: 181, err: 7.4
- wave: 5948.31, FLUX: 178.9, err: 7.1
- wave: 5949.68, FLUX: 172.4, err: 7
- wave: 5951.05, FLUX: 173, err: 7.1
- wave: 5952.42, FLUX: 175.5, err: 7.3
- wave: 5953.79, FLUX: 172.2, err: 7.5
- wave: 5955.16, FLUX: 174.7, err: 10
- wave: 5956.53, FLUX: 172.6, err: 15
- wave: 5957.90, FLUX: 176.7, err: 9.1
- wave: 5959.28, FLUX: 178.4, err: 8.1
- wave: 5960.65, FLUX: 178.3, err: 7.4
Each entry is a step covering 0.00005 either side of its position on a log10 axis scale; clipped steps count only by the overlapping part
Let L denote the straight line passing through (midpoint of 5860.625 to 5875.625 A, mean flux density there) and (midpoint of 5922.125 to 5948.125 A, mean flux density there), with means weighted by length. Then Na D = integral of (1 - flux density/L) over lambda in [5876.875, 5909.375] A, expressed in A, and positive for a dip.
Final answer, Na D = 3.4 A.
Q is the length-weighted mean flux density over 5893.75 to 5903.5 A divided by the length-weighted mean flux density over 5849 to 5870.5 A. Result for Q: 0.9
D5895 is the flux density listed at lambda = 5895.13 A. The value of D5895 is 143.1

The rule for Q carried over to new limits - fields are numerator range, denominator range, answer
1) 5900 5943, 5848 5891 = 1.05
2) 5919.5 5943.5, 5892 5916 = 1.10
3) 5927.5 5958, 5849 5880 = 1.04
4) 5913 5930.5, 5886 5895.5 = 1.30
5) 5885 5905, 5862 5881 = 0.85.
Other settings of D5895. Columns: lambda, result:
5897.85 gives 141.3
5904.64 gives 161.9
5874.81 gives 170.7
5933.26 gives 175.2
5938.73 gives 173.7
